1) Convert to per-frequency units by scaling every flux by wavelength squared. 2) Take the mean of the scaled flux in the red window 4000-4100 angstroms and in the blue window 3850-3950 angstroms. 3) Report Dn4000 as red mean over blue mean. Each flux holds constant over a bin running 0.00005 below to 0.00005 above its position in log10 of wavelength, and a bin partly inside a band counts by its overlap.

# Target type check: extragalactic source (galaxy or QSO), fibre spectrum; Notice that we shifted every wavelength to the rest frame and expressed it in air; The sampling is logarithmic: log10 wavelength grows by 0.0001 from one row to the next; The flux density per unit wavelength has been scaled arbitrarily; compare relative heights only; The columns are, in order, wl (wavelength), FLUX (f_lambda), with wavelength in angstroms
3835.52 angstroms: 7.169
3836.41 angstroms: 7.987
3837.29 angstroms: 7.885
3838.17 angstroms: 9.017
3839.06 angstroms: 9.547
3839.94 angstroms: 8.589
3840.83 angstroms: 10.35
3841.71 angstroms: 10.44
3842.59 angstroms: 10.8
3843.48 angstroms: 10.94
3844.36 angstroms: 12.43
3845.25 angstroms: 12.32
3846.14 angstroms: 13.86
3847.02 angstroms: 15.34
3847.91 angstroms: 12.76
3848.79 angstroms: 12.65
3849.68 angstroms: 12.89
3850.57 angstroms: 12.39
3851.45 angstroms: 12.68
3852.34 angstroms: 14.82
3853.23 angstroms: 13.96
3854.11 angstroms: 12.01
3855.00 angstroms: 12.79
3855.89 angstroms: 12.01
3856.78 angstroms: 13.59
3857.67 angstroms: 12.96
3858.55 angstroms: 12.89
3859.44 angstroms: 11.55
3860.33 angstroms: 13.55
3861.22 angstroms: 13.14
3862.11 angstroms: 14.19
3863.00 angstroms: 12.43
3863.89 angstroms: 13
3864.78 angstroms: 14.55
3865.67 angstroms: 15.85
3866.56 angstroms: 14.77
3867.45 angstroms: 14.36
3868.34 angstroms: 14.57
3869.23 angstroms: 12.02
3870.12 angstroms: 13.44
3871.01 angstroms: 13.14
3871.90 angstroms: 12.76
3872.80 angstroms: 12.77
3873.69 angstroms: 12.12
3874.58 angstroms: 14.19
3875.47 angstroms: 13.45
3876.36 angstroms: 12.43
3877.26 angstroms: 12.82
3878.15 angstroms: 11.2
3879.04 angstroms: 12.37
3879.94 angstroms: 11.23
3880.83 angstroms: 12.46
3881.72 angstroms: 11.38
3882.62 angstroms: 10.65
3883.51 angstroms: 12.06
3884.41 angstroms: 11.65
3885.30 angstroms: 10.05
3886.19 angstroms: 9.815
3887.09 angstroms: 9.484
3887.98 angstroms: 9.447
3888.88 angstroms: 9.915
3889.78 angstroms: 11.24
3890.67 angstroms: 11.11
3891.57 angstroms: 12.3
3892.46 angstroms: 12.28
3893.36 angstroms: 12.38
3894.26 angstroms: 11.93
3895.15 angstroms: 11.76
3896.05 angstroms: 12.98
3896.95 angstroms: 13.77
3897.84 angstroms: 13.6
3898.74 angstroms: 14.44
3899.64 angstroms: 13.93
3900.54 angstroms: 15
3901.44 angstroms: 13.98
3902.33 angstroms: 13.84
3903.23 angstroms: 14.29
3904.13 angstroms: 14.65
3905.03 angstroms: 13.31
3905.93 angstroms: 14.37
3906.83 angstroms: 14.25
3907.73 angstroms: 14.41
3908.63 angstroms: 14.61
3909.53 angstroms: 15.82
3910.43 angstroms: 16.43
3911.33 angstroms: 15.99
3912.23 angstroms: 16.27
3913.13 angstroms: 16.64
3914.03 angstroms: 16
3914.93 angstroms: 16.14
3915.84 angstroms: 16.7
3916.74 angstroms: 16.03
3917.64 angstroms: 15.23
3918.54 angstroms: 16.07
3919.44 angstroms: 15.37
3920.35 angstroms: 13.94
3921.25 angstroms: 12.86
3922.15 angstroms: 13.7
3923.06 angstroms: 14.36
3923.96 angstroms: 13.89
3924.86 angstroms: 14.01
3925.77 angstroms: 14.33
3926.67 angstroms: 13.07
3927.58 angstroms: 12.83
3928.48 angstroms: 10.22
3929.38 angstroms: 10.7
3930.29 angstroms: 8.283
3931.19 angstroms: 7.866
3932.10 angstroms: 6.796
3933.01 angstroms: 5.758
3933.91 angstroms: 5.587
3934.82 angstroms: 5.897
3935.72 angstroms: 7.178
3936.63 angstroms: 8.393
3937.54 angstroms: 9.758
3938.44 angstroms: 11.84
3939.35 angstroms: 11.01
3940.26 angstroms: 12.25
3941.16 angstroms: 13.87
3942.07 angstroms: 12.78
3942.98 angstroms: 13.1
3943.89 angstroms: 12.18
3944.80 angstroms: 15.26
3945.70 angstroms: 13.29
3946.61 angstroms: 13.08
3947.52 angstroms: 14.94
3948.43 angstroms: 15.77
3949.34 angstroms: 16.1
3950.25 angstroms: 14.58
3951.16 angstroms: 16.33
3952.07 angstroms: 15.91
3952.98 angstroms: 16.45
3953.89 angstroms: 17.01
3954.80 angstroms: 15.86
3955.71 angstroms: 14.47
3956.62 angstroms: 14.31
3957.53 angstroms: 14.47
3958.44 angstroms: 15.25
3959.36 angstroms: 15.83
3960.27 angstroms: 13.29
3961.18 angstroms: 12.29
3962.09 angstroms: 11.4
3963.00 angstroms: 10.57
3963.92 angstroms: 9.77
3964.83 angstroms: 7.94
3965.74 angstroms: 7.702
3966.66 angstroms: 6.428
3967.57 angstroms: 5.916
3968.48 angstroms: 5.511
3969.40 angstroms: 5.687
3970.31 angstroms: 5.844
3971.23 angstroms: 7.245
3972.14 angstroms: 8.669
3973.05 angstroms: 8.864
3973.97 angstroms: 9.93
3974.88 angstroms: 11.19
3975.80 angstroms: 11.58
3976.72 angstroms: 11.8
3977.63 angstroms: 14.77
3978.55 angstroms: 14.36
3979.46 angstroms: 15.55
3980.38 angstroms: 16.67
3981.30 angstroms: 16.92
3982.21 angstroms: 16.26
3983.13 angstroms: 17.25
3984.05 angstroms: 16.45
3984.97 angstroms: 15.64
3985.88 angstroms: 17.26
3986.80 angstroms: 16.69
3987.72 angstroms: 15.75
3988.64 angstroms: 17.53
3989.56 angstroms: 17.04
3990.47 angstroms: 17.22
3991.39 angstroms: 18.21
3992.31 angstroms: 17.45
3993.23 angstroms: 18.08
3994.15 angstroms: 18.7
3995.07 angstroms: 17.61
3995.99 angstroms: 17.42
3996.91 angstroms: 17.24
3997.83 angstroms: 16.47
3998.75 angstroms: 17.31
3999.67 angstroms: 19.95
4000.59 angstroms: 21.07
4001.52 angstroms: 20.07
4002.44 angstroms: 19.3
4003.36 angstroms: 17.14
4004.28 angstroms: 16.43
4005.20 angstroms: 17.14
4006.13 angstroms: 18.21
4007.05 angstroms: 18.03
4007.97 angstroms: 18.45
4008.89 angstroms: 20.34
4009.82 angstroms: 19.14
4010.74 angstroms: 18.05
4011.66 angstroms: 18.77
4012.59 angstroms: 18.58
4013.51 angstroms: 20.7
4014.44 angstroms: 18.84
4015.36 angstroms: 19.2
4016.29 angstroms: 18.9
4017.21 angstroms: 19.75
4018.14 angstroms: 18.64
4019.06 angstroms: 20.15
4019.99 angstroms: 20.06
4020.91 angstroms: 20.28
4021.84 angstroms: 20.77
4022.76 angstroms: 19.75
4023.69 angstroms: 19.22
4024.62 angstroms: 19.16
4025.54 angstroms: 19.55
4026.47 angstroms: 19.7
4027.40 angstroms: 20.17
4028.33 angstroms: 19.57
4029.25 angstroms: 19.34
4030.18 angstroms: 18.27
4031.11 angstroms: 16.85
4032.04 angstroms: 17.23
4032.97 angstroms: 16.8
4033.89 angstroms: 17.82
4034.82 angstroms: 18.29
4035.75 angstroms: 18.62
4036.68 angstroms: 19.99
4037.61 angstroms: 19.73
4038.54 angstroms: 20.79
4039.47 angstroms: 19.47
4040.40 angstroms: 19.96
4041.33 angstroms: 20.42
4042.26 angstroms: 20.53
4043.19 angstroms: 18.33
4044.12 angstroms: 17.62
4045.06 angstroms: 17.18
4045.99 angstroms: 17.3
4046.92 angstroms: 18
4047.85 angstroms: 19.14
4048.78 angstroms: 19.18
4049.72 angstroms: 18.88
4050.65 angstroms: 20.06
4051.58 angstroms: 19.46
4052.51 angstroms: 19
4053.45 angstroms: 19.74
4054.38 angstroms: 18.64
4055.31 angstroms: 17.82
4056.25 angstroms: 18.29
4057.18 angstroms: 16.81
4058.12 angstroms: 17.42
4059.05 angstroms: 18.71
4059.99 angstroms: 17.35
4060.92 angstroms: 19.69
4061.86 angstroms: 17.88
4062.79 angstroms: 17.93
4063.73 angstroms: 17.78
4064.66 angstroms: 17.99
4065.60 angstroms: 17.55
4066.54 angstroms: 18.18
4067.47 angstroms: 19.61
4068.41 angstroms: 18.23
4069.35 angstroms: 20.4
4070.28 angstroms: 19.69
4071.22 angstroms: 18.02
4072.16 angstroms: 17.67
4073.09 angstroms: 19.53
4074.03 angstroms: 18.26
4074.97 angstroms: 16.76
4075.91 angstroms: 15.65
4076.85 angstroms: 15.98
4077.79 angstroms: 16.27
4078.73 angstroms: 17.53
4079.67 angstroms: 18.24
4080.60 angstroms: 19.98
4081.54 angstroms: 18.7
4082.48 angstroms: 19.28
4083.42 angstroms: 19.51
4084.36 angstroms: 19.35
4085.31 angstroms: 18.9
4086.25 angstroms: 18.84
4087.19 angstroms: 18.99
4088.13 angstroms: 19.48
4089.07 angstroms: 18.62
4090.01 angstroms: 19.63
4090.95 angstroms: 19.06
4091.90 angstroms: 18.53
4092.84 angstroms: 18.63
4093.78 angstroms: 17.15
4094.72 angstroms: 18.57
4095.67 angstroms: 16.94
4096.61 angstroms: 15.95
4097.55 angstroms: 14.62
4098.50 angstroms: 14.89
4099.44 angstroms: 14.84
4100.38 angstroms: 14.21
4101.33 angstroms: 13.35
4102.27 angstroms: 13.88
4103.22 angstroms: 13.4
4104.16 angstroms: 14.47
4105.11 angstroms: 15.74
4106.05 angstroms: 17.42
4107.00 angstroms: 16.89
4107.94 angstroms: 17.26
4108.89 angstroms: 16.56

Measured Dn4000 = 1.56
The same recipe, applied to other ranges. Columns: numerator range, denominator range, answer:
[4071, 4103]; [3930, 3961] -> 1.50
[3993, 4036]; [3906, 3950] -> 1.51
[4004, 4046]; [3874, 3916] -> 1.54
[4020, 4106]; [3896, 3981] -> 1.53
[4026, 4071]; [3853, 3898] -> 1.64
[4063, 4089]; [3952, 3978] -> 1.74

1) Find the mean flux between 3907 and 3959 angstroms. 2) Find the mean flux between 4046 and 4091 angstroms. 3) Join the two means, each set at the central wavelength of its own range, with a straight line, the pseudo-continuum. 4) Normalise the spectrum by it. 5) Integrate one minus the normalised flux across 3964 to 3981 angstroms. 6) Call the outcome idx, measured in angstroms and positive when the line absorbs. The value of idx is 5.79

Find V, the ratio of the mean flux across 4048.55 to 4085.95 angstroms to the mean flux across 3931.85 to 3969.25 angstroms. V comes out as 1.55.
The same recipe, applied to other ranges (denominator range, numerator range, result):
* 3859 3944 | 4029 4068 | 1.46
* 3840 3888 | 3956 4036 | 1.28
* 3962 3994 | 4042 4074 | 1.45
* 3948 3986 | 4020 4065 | 1.48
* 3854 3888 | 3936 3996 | 1.07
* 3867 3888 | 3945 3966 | 1.14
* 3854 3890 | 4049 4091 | 1.48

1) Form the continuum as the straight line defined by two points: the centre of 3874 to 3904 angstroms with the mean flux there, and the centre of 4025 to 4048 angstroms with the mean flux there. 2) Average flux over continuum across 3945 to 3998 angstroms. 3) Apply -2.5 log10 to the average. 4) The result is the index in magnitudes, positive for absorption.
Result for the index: 0.16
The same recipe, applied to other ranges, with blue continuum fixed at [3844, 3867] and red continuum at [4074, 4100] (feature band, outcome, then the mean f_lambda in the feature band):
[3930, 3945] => 0.456 mag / 9.8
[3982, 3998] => -0.081 mag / 17.2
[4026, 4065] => -0.102 mag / 18.7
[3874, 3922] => 0.060 mag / 13.4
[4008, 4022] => -0.183 mag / 19.4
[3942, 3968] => 0.154 mag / 13.2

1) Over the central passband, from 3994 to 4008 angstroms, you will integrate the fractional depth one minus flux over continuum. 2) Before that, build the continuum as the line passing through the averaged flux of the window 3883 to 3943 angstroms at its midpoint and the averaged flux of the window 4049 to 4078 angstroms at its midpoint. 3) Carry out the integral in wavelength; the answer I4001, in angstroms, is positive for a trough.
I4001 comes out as -2.0 angstroms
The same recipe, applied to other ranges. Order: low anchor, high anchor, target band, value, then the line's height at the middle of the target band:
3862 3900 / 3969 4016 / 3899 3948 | 2.8 angstroms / 13.9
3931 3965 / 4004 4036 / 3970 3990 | 2.0 angstroms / 15.3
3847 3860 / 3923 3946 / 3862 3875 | -1.1 angstroms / 12.6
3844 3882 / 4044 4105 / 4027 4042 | -1.8 angstroms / 16.9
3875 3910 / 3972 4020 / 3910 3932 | -0.2 angstroms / 13.8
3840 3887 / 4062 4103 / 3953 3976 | 6.4 angstroms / 15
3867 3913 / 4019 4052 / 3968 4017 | 3.8 angstroms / 17.3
